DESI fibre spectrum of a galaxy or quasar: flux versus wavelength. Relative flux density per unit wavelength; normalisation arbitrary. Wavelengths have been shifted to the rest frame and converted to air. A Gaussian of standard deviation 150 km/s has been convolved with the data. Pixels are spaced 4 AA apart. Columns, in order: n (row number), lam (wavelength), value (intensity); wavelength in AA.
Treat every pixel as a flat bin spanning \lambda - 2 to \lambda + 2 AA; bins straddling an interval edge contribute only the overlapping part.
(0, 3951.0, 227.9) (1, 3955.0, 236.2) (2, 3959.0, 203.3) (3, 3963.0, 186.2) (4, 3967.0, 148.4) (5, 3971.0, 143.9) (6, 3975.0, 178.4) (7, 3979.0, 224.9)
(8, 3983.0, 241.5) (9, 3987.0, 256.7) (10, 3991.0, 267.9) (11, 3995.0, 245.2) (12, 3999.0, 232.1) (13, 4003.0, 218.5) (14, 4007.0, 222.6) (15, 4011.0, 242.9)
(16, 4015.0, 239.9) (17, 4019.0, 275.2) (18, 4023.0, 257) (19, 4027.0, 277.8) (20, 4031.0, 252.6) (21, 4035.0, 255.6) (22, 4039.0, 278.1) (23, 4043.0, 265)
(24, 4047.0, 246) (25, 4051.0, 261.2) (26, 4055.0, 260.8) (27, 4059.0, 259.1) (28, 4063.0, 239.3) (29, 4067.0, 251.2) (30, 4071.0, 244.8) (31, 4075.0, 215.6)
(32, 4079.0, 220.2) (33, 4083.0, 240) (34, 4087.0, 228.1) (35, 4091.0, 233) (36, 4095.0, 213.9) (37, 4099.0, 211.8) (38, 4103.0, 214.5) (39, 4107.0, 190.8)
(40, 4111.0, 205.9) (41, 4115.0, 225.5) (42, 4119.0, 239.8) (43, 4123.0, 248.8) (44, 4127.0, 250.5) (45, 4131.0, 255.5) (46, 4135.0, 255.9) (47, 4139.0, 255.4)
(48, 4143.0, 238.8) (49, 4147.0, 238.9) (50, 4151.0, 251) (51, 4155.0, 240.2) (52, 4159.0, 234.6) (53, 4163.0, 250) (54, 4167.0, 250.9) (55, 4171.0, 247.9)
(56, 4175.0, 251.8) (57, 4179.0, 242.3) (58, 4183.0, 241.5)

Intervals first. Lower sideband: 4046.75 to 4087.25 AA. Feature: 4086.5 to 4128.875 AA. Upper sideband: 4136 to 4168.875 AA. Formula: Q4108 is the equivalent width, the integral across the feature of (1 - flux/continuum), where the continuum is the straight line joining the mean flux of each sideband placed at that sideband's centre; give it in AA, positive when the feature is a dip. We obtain 3.5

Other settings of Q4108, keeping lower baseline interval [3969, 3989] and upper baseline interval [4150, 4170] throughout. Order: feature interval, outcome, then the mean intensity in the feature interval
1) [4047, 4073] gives -3.12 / 252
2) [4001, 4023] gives -2.61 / 241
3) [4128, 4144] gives -0.78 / 252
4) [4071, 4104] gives 0.99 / 224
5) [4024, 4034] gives -2.03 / 263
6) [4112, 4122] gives 0.21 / 232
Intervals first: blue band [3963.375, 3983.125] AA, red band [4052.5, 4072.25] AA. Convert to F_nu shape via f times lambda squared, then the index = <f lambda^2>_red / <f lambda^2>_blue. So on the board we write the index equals 1.44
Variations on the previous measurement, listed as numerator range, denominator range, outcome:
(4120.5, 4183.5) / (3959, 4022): 1.21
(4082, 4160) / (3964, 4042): 1.05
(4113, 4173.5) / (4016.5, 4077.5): 1.01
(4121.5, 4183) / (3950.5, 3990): 1.32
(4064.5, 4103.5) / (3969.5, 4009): 1.07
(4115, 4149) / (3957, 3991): 1.32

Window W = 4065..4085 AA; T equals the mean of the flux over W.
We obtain 234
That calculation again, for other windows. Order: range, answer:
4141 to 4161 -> 241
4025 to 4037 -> 262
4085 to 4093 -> 231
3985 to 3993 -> 262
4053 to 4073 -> 251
